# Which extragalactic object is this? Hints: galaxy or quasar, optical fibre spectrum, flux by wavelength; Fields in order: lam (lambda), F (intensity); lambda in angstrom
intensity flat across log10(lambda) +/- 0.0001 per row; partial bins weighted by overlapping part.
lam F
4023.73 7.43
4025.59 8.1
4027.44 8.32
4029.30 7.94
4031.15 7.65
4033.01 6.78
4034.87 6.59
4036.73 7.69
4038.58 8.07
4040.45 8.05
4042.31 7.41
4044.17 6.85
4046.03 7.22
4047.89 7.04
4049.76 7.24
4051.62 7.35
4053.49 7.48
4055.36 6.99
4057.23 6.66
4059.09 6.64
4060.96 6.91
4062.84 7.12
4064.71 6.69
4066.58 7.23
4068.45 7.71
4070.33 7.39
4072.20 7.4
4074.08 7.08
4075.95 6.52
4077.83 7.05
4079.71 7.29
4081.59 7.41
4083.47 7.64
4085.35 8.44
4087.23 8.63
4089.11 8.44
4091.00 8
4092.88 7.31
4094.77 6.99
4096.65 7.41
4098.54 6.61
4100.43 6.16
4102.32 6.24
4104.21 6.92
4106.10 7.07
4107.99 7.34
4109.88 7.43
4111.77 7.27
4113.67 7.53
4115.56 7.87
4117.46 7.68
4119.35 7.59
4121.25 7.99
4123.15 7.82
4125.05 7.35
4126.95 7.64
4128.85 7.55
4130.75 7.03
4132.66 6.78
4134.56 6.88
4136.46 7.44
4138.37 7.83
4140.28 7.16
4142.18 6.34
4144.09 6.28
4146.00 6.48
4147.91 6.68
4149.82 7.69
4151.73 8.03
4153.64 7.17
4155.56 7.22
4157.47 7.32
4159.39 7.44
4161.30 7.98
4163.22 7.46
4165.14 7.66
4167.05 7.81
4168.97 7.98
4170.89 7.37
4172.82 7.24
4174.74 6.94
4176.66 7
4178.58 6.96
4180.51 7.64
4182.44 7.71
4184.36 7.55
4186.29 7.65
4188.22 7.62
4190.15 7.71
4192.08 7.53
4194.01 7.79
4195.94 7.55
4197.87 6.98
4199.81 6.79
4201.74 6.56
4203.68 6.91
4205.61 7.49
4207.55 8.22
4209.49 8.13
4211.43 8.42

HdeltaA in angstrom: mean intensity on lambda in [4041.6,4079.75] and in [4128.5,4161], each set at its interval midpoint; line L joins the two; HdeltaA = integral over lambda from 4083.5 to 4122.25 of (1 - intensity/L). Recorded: -1.8 angstrom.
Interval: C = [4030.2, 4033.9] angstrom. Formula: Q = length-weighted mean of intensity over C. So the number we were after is 7.23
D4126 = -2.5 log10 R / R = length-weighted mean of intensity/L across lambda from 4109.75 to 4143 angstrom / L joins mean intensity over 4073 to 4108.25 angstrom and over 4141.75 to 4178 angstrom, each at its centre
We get -0.02 mag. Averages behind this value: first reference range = 7.29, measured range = 7.4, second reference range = 7.28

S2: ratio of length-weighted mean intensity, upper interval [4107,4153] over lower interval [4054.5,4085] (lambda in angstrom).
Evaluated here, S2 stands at 1.03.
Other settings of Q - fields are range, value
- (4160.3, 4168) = 7.73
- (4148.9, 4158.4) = 7.49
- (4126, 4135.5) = 7.18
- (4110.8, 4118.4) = 7.58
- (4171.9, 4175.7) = 7.1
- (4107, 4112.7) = 7.35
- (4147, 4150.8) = 7.2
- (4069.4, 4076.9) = 7.1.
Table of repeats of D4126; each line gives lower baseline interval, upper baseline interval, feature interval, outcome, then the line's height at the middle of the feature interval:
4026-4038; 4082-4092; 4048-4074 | 0.11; 7.88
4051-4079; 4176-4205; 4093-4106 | 0.06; 7.15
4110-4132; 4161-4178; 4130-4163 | 0.05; 7.51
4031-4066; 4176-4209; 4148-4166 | -0.02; 7.35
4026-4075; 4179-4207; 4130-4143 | 0.04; 7.36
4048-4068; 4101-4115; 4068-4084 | -0.03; 7.07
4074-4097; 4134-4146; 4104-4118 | -0.02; 7.29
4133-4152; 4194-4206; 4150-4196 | -0.07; 7.07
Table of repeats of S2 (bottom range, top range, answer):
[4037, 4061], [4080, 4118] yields 1.02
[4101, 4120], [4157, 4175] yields 1.04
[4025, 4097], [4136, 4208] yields 0.99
